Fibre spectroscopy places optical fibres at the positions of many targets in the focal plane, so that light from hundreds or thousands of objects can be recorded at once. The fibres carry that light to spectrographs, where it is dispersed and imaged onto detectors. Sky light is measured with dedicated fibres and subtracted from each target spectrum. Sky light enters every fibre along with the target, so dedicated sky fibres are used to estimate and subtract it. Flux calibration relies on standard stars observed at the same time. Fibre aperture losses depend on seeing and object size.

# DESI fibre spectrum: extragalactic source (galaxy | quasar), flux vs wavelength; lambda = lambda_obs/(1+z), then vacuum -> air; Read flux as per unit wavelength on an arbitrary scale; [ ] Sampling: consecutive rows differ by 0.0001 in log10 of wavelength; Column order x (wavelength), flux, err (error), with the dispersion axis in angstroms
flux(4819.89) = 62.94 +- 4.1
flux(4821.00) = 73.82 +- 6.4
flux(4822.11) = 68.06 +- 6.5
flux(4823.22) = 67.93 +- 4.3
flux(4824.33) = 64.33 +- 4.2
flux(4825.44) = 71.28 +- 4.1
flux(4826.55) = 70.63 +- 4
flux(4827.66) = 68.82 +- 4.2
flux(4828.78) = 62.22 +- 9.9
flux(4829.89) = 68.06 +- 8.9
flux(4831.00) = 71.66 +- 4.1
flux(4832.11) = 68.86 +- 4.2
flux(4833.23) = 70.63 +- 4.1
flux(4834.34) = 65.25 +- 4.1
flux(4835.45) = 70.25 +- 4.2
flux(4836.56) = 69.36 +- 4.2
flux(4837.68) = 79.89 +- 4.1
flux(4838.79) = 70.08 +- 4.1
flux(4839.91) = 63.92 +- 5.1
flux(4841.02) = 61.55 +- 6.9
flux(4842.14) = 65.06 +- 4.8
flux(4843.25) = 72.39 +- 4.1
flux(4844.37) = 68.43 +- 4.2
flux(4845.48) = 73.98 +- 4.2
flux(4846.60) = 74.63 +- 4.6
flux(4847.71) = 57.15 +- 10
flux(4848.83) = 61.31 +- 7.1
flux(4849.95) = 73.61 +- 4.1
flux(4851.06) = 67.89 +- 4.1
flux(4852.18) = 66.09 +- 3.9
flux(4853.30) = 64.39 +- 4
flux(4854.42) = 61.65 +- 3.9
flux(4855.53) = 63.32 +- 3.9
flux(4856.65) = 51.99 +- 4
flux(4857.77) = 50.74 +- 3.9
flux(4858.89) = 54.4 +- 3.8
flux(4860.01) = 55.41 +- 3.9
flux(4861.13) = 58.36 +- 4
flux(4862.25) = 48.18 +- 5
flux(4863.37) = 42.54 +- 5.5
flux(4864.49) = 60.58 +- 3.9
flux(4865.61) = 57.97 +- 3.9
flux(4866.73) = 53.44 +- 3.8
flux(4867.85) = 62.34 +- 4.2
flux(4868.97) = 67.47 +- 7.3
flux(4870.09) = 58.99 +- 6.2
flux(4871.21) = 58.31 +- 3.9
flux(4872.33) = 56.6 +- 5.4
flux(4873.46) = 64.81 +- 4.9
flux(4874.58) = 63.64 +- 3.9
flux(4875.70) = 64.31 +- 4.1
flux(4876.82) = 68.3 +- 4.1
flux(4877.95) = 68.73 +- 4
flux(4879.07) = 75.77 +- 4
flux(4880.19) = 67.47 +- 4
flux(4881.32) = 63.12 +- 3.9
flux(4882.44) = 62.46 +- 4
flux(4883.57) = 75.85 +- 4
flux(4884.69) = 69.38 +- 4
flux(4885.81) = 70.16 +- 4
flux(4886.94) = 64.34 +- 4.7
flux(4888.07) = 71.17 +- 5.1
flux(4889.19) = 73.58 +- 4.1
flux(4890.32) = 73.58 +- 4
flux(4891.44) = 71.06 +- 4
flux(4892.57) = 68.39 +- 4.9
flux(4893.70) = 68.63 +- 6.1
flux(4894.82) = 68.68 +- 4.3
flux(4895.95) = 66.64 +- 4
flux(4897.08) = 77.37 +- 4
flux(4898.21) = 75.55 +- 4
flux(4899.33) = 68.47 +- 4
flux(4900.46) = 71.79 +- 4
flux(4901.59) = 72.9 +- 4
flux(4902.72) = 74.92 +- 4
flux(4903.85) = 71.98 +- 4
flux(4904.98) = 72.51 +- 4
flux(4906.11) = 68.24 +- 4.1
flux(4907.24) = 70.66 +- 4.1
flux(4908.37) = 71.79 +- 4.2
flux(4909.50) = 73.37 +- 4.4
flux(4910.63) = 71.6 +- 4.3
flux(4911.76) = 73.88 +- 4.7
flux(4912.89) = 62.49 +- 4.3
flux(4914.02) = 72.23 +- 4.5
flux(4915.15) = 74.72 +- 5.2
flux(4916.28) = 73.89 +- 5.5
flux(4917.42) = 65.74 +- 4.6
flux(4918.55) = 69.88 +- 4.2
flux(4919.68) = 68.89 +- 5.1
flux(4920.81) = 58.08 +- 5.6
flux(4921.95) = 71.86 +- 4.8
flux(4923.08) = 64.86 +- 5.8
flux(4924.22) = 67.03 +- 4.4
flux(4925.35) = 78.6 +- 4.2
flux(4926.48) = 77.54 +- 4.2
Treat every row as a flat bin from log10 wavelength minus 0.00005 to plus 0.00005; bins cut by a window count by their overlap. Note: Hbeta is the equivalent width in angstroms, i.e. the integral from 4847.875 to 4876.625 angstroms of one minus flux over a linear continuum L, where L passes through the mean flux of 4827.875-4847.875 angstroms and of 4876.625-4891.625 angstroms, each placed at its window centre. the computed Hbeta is 4.0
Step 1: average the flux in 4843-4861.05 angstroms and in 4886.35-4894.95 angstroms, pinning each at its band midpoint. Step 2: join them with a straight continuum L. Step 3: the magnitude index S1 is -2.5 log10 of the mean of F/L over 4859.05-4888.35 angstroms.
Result 0.08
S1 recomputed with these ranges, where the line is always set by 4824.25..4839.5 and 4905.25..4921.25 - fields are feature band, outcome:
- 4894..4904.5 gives -0.033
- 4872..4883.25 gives 0.061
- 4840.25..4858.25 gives 0.079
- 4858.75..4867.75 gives 0.271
